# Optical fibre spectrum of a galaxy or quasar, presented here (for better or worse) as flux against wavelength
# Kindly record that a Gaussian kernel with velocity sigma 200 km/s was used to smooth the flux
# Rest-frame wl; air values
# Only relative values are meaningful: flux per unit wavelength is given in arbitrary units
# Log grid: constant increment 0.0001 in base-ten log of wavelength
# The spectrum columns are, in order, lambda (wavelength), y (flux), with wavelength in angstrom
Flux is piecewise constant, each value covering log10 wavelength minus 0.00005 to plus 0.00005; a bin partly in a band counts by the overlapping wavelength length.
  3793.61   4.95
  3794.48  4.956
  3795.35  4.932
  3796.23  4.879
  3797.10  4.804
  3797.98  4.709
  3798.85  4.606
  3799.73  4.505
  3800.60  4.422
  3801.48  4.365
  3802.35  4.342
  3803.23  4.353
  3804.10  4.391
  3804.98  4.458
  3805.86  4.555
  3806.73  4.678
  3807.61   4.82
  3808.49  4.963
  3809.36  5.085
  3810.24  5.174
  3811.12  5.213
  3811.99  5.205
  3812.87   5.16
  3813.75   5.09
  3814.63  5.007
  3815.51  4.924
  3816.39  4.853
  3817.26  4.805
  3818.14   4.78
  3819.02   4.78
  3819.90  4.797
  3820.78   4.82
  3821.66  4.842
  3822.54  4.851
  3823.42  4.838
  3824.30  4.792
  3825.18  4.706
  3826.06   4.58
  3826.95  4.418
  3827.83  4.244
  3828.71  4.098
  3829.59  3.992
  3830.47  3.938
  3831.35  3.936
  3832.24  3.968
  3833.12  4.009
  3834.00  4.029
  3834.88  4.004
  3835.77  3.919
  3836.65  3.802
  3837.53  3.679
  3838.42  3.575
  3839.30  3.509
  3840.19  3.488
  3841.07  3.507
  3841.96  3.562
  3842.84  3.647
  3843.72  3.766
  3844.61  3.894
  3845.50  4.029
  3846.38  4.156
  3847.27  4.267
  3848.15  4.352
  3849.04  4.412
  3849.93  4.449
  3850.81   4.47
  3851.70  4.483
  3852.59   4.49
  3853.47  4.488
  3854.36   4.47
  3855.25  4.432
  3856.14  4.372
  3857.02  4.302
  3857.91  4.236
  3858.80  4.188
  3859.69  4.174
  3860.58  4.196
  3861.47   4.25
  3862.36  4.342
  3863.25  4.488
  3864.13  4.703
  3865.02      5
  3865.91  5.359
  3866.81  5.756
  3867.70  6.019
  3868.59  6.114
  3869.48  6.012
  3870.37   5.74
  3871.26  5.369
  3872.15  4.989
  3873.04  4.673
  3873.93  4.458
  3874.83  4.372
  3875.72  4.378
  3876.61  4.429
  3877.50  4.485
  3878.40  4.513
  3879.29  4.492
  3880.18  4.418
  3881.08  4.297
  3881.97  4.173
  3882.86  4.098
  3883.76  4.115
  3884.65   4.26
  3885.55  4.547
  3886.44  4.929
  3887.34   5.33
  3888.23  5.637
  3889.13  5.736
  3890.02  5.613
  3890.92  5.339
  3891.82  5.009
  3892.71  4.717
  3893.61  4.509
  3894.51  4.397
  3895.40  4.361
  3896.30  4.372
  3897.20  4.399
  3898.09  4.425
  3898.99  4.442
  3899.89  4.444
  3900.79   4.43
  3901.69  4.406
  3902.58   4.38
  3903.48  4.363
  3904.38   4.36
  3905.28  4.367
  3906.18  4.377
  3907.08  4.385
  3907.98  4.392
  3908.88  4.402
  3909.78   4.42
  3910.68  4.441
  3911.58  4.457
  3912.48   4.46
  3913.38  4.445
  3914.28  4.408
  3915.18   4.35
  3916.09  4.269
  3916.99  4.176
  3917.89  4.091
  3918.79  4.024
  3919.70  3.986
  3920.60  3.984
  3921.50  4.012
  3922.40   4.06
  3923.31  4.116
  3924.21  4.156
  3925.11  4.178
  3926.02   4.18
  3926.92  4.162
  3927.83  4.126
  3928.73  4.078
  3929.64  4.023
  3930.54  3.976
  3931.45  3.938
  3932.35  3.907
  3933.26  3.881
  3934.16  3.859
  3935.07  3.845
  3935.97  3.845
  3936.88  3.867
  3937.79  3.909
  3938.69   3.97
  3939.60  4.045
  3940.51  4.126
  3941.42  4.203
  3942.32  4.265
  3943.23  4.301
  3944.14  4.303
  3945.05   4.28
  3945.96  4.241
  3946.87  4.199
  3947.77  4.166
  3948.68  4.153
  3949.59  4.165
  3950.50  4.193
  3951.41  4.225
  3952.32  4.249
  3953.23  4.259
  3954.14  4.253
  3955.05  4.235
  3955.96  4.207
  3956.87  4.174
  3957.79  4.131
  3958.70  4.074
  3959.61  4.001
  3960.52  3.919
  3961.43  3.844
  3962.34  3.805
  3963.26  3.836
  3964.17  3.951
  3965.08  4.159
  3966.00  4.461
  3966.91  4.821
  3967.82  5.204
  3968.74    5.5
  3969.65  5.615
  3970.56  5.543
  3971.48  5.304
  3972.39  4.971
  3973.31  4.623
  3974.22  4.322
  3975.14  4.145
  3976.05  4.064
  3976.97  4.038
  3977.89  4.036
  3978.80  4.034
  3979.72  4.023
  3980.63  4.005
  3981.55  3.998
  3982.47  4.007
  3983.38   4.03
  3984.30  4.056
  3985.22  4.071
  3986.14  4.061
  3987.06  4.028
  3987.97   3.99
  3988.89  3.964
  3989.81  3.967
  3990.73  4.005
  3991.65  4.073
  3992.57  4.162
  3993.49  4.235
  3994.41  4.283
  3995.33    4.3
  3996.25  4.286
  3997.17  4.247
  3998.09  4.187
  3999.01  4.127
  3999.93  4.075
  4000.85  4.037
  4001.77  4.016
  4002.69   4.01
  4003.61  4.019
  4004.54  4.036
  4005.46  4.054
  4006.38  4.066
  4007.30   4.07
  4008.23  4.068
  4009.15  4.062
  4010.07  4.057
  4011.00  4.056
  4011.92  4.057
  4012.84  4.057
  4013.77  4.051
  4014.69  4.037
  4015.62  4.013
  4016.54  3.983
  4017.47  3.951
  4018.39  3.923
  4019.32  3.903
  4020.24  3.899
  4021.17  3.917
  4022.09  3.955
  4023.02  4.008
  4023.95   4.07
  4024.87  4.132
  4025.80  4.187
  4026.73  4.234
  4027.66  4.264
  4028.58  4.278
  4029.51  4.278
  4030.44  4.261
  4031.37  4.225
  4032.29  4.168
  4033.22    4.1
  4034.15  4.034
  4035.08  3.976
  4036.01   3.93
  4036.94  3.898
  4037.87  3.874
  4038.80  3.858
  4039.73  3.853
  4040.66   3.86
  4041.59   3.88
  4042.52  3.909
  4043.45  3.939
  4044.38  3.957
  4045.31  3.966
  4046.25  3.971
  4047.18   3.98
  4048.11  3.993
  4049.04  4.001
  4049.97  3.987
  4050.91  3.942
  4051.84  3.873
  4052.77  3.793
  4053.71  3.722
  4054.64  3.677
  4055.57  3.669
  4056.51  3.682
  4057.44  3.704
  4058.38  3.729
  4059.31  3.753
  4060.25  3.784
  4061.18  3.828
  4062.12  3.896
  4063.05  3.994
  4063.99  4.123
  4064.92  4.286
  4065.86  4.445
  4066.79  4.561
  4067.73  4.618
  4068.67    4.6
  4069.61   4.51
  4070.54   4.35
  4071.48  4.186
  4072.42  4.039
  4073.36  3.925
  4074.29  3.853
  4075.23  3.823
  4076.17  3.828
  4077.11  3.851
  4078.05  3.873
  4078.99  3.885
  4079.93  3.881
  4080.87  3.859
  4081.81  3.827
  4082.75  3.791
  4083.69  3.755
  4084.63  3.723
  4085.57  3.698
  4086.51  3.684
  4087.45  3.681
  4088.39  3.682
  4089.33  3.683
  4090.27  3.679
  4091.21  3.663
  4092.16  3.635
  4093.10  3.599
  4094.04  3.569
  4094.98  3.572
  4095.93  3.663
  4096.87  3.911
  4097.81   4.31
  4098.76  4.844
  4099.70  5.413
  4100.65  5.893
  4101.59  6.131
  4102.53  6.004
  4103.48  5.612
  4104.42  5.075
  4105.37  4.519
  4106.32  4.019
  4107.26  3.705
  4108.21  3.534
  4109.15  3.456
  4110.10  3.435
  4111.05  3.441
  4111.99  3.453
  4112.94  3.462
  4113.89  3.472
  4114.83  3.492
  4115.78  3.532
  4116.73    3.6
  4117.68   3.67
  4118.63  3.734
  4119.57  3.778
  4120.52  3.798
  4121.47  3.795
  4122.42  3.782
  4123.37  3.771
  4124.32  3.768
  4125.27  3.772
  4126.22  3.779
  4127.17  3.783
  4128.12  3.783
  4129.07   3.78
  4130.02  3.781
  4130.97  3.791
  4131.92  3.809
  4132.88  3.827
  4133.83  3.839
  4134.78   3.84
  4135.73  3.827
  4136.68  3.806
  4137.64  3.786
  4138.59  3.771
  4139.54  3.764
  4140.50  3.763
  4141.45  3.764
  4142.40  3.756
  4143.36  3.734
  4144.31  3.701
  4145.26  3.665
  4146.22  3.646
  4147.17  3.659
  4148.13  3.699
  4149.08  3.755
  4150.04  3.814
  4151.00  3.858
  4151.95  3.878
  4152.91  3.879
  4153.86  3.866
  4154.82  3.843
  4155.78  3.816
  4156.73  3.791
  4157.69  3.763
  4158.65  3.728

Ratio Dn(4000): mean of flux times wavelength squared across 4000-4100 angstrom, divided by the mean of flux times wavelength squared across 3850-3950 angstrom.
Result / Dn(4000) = 0.97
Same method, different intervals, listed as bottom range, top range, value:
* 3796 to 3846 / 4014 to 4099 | 1.01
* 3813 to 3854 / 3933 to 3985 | 1.06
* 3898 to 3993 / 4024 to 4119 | 1.01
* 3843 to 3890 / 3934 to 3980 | 0.97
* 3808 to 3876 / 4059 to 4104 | 1.03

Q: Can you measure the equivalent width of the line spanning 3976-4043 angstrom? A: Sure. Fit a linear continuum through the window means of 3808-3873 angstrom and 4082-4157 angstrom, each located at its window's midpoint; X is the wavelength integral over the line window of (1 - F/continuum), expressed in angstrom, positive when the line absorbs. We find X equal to 1.5 angstrom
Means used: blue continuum 4.53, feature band 4.05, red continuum 3.9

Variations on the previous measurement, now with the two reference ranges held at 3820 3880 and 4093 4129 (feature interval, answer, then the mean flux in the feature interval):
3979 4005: 0.9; 4.08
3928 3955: 1.2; 4.1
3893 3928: 0.3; 4.3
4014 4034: 0.4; 4.08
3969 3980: -0.9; 4.59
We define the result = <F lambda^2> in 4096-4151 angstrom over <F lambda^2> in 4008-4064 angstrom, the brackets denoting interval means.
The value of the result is 1.04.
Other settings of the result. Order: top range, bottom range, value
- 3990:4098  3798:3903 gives 0.97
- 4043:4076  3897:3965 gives 1.02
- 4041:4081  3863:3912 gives 0.92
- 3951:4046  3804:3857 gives 1.03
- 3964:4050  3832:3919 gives 0.99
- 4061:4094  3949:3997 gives 0.97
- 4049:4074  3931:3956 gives 1.04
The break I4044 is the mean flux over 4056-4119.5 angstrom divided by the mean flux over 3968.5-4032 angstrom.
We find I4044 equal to 0.96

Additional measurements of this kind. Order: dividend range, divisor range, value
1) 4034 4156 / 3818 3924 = 0.88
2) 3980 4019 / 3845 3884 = 0.88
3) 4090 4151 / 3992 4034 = 0.96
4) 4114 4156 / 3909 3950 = 0.91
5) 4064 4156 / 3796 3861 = 0.90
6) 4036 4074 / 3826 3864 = 0.97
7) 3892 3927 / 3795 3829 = 0.91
